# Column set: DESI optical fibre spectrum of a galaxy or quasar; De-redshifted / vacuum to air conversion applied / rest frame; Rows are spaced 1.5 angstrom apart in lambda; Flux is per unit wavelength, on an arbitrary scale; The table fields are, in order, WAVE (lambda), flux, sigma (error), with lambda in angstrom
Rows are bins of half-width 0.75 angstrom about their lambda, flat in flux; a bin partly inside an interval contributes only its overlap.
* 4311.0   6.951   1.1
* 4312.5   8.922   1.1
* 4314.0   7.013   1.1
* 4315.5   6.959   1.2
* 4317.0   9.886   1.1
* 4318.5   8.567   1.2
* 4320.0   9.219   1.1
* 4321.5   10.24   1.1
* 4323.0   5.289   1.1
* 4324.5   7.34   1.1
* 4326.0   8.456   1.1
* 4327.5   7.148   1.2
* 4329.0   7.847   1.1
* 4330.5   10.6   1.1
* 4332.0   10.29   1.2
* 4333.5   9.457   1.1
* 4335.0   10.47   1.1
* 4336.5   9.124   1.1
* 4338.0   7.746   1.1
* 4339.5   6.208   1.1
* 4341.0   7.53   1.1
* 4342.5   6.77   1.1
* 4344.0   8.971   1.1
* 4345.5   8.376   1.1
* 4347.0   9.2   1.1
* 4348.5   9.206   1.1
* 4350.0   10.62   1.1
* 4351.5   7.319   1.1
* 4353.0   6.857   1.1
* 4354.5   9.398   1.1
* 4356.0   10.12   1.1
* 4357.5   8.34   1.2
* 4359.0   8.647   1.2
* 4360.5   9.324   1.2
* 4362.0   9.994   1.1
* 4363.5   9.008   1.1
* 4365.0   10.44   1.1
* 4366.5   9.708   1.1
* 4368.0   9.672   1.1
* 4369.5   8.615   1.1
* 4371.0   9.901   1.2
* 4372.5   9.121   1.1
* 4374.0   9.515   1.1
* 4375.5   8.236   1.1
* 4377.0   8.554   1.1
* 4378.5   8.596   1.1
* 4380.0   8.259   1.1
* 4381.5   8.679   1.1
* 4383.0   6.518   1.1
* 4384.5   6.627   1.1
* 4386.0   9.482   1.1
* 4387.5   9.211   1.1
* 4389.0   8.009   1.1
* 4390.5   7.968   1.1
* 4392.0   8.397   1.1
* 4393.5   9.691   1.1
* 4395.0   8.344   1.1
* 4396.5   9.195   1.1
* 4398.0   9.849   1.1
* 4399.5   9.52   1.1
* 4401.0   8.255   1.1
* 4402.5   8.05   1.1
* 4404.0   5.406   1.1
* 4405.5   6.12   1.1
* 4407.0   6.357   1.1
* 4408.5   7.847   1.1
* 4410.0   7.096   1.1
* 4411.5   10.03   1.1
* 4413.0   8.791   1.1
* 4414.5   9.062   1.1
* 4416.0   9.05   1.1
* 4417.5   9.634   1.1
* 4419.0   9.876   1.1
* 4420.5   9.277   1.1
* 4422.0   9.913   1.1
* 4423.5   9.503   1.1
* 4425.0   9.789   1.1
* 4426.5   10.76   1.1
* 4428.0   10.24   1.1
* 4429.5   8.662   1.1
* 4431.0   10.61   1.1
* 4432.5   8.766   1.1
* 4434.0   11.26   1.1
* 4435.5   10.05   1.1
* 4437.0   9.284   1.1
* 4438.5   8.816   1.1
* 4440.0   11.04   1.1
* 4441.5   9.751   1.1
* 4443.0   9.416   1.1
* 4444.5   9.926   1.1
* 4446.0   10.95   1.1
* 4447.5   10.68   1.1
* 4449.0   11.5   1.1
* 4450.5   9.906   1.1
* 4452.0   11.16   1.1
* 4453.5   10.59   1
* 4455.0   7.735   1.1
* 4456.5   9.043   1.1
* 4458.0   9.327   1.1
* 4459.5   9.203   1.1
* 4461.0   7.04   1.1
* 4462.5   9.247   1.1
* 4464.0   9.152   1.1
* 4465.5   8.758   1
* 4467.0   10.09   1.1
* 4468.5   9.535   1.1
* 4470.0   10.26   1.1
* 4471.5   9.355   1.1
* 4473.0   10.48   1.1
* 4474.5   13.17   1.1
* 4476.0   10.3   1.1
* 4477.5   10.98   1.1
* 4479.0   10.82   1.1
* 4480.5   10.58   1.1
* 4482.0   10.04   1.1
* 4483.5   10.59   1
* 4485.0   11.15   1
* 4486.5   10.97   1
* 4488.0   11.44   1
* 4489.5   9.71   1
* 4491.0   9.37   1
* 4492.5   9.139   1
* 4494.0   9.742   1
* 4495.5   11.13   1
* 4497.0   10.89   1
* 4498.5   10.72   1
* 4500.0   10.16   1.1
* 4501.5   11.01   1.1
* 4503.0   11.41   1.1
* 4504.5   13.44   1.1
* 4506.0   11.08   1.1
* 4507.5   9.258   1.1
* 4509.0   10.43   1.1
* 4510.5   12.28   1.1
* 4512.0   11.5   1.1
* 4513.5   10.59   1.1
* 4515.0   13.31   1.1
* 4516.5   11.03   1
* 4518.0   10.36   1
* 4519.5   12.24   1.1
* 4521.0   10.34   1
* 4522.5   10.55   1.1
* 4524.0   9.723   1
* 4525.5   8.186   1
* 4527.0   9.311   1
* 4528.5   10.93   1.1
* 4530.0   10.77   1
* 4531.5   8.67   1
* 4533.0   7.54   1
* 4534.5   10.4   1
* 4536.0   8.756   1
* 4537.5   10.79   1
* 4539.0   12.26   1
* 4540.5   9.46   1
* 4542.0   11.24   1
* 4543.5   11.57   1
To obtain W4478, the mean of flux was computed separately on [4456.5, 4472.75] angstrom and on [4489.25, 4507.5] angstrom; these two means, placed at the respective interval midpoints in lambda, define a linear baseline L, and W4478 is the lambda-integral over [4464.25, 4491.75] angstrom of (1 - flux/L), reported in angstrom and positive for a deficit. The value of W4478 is -1.8 angstrom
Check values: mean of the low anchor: 9.23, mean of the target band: 10.4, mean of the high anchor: 10.6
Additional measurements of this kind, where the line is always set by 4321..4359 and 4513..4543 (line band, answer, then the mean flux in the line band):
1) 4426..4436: -0.68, 10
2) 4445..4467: 0.03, 9.61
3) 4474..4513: -3.15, 10.8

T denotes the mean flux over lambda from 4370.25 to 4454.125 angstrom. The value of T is 9.12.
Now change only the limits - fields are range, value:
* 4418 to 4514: 10.2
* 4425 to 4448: 10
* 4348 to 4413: 8.61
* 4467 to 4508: 10.6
